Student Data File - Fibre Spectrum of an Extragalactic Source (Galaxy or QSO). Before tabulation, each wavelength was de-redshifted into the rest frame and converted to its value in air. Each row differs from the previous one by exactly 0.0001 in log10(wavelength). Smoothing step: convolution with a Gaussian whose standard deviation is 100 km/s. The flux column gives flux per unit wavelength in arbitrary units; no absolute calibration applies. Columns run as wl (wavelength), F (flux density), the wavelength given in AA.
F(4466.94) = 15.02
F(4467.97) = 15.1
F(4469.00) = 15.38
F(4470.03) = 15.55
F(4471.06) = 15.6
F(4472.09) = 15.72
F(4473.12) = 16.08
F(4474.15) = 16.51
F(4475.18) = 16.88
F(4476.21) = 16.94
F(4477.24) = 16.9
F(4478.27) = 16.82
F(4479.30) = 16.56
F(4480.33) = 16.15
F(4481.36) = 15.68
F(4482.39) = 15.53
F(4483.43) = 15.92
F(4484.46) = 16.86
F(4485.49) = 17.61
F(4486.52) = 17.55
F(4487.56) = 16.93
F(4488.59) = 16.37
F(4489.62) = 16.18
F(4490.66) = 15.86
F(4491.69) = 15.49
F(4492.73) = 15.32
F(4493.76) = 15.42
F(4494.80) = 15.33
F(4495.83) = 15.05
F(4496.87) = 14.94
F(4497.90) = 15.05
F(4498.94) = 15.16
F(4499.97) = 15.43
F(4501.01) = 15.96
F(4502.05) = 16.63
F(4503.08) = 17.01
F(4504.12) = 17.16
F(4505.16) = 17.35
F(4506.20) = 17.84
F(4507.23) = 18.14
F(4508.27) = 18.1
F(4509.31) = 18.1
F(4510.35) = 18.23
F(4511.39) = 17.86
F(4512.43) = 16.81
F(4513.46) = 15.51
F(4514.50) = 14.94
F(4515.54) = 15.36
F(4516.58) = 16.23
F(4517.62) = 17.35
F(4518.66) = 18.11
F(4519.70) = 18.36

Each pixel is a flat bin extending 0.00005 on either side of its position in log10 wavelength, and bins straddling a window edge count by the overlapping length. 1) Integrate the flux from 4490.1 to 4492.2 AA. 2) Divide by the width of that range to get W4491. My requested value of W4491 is 15.7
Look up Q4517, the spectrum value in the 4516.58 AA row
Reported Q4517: 16.23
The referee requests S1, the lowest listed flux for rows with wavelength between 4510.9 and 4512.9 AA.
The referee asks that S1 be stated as 16.81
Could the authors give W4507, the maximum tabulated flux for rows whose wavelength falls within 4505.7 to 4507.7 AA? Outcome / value 18.14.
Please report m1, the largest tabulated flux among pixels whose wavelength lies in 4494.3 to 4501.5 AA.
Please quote 15.96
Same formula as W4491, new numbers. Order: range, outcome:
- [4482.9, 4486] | 16.8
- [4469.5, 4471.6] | 15.6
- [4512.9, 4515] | 15.3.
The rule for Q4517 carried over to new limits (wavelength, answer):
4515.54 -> 15.36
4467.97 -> 15.1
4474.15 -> 16.51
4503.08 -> 17.01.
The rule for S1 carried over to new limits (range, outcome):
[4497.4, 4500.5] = 15.05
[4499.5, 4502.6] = 15.43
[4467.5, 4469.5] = 15.1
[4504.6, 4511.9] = 17.35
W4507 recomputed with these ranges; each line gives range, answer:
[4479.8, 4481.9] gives 16.15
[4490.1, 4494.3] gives 15.86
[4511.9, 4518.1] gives 17.35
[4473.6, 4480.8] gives 16.94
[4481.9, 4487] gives 17.61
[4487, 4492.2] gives 16.93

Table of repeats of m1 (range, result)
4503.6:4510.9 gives 18.23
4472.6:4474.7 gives 16.51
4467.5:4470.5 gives 15.55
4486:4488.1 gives 17.55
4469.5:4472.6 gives 15.72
